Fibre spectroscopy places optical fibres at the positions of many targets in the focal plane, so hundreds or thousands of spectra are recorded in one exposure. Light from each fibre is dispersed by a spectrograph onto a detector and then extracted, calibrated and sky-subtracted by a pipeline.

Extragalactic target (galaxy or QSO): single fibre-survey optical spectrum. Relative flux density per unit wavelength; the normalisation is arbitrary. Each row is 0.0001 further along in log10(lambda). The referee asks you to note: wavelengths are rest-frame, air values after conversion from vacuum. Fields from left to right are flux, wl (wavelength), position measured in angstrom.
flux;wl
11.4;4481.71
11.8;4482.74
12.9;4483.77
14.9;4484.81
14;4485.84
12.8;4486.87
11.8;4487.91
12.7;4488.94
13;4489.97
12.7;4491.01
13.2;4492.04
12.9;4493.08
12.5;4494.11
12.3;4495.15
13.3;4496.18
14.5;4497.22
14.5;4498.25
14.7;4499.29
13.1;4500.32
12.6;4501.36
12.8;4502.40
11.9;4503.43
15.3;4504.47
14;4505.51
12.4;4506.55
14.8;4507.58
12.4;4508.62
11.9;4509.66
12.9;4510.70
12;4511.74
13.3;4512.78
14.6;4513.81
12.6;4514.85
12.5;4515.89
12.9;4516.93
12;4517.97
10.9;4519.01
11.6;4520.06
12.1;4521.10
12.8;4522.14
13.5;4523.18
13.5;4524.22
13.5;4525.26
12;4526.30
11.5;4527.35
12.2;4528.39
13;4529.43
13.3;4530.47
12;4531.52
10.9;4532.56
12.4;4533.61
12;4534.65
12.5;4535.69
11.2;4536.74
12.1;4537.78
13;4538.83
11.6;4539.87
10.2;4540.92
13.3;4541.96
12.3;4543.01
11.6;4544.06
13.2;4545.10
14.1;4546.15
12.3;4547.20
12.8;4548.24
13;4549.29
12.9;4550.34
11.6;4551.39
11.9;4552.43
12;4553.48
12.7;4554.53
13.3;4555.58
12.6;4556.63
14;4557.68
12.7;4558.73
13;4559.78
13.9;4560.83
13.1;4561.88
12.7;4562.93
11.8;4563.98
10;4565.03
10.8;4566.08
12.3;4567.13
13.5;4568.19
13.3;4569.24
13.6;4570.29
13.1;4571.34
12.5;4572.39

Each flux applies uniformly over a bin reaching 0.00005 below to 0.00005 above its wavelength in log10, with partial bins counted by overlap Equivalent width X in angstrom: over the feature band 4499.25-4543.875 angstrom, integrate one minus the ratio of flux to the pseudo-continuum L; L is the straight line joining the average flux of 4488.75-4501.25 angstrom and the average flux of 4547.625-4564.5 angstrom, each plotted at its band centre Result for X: 1.63 angstrom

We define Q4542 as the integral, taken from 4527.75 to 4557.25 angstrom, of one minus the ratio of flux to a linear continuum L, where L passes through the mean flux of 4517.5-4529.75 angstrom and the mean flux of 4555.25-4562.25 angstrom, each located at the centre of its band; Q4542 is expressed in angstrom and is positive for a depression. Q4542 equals 1.1 angstrom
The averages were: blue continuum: 12.4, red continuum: 13.2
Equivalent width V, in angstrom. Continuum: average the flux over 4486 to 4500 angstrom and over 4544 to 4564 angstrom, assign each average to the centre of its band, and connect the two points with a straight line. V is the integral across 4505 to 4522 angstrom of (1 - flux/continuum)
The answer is 0.5 angstrom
